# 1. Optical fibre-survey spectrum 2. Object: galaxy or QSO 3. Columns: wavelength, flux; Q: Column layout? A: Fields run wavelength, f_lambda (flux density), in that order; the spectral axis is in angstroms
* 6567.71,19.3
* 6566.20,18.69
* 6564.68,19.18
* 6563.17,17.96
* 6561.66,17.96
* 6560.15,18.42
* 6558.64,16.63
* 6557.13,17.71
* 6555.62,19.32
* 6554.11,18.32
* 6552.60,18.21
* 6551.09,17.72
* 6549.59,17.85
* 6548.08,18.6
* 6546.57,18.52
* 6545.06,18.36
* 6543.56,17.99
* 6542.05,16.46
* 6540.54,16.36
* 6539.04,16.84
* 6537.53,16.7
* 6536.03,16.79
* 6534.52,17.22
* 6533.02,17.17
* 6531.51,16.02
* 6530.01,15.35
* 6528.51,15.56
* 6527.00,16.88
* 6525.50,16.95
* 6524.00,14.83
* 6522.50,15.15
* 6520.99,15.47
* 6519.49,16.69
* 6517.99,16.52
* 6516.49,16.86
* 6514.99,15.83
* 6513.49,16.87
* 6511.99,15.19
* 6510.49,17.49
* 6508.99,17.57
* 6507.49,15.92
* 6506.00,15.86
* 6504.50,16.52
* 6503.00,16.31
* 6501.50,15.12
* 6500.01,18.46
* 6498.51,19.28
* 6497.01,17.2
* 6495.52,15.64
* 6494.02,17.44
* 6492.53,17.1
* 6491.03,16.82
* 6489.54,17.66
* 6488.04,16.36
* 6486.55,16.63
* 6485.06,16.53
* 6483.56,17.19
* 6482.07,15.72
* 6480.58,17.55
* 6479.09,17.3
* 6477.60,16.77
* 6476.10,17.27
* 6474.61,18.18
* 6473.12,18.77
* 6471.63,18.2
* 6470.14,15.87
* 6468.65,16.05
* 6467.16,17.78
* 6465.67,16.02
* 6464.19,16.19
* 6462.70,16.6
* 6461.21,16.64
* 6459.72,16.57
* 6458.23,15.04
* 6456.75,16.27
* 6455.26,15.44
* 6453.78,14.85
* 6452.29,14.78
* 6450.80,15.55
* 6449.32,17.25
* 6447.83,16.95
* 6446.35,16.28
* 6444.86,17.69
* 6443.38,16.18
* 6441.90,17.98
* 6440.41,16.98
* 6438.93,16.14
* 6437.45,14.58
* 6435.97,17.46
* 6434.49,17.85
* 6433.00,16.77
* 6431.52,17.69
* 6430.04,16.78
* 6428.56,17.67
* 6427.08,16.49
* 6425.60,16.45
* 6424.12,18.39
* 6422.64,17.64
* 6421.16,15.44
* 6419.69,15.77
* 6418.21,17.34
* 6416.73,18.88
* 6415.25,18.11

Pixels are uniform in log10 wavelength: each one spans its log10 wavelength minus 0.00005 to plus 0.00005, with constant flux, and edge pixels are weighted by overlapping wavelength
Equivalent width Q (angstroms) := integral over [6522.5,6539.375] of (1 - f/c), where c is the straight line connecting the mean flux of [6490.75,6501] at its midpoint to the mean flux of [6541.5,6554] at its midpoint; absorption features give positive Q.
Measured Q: 1.4 angstroms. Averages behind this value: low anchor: 17.4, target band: 16.3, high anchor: 18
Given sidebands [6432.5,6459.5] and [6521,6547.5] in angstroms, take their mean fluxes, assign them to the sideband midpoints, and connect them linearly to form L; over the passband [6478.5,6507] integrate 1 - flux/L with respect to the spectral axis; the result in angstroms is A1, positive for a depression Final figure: -0.6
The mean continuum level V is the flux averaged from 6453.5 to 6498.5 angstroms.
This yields 16.8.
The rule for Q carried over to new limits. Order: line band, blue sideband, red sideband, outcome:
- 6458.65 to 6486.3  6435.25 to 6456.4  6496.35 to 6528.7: -0.9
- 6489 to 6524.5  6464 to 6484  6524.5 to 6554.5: 1.1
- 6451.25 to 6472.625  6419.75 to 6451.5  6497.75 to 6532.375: 0.6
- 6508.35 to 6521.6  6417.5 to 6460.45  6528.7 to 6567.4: 0.6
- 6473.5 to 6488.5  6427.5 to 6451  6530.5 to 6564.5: 0.1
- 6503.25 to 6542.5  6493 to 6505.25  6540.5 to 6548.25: 2.4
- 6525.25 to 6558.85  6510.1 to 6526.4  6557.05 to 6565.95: -0.2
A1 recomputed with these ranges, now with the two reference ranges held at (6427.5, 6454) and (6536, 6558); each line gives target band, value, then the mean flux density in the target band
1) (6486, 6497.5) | 0.22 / 16.9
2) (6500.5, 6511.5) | 0.58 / 16.4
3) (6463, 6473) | 0.08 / 16.8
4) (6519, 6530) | 1.03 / 15.9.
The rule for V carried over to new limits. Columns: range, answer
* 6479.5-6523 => 16.7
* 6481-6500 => 17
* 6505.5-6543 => 16.4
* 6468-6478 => 17.3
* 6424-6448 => 16.9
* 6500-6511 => 16.5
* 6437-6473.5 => 16.4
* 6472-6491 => 17.2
